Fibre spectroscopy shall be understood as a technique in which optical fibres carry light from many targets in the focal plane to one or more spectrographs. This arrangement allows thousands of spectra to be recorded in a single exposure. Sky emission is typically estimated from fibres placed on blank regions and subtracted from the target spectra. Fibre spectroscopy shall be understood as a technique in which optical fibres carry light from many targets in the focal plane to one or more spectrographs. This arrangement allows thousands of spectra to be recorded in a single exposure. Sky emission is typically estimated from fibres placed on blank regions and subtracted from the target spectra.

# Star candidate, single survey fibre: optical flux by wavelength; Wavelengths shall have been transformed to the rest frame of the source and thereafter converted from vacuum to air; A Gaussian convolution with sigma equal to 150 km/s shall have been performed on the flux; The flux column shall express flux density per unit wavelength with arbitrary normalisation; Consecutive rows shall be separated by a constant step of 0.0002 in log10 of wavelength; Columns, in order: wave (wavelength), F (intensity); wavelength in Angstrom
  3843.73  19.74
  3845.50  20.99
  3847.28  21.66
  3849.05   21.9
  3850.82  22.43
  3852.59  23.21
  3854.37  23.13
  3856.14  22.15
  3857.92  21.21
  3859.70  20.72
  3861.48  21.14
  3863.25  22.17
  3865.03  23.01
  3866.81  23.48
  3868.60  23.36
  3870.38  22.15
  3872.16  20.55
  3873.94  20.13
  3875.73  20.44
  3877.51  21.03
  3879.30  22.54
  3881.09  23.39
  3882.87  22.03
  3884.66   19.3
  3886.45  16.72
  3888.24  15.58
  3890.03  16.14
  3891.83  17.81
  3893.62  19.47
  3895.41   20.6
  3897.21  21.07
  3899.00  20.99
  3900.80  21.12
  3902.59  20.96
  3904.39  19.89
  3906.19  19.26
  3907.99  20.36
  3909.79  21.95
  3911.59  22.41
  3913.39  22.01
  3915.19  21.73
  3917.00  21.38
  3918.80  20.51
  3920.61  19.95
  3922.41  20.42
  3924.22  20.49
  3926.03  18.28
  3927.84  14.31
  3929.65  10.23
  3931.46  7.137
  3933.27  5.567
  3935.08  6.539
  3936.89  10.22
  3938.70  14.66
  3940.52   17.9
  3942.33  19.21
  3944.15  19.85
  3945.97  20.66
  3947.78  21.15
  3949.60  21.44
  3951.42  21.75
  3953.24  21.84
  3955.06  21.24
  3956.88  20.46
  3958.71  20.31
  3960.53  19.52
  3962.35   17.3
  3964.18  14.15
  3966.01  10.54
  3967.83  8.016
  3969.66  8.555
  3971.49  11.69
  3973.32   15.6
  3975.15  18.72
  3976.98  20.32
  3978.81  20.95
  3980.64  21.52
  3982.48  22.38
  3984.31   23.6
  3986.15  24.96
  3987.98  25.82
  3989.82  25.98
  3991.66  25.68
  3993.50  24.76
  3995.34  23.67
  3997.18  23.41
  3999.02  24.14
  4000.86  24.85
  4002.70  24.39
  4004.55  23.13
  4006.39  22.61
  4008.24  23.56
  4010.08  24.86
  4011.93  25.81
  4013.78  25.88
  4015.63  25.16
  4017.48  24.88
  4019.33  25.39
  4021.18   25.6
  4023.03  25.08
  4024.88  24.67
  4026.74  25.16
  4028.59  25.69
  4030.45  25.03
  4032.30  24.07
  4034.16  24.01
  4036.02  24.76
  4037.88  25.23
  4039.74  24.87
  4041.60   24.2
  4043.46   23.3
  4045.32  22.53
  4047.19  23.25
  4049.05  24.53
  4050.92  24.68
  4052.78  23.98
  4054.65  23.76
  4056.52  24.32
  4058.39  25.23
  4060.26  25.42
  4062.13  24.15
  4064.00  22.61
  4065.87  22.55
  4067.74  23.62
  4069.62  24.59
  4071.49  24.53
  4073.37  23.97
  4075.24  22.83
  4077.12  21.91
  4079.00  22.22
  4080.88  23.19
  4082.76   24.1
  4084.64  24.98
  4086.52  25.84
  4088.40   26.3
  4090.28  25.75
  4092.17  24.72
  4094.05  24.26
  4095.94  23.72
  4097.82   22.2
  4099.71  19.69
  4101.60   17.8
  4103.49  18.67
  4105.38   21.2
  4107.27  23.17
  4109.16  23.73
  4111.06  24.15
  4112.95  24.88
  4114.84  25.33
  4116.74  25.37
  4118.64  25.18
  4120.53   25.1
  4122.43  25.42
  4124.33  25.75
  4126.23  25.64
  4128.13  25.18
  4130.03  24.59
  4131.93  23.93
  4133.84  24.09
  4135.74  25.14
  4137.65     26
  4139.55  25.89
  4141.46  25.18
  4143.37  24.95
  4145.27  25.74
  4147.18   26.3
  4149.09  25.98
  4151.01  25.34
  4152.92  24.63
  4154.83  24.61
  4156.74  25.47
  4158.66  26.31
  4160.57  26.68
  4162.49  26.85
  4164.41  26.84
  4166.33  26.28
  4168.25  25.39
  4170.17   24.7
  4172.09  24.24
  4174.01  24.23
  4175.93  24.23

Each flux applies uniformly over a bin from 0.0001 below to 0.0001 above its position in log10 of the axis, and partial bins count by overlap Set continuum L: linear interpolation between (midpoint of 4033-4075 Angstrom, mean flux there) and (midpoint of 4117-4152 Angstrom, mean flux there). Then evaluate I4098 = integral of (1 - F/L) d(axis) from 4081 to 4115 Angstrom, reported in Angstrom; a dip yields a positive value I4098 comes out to 2.0 Angstrom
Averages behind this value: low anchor 24.1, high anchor 25.3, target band 23.3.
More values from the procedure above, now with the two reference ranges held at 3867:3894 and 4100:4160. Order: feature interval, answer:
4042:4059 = -0.6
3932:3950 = 5.0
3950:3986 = 6.1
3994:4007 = -0.9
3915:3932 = 2.8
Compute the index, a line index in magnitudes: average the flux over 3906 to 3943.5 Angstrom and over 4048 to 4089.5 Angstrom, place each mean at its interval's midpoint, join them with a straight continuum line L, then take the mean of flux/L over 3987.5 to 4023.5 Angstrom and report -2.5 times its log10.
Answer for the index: -0.183 mag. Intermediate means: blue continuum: 16.8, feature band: 24.7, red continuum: 24.1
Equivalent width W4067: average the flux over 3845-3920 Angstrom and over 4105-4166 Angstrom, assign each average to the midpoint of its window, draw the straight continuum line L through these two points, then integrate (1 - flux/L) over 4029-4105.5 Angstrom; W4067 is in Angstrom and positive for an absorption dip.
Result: 1.2 Angstrom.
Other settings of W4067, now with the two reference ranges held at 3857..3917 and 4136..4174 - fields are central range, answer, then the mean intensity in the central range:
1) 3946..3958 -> 0.4 Angstrom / 21.2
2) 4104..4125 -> 0.4 Angstrom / 24.3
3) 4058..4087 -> 0.4 Angstrom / 23.8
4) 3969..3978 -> 2.9 Angstrom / 15.2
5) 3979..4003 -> -1.6 Angstrom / 24.1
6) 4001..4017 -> -1.0 Angstrom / 24.5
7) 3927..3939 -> 6.7 Angstrom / 9.55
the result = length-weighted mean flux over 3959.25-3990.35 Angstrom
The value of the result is 18.2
